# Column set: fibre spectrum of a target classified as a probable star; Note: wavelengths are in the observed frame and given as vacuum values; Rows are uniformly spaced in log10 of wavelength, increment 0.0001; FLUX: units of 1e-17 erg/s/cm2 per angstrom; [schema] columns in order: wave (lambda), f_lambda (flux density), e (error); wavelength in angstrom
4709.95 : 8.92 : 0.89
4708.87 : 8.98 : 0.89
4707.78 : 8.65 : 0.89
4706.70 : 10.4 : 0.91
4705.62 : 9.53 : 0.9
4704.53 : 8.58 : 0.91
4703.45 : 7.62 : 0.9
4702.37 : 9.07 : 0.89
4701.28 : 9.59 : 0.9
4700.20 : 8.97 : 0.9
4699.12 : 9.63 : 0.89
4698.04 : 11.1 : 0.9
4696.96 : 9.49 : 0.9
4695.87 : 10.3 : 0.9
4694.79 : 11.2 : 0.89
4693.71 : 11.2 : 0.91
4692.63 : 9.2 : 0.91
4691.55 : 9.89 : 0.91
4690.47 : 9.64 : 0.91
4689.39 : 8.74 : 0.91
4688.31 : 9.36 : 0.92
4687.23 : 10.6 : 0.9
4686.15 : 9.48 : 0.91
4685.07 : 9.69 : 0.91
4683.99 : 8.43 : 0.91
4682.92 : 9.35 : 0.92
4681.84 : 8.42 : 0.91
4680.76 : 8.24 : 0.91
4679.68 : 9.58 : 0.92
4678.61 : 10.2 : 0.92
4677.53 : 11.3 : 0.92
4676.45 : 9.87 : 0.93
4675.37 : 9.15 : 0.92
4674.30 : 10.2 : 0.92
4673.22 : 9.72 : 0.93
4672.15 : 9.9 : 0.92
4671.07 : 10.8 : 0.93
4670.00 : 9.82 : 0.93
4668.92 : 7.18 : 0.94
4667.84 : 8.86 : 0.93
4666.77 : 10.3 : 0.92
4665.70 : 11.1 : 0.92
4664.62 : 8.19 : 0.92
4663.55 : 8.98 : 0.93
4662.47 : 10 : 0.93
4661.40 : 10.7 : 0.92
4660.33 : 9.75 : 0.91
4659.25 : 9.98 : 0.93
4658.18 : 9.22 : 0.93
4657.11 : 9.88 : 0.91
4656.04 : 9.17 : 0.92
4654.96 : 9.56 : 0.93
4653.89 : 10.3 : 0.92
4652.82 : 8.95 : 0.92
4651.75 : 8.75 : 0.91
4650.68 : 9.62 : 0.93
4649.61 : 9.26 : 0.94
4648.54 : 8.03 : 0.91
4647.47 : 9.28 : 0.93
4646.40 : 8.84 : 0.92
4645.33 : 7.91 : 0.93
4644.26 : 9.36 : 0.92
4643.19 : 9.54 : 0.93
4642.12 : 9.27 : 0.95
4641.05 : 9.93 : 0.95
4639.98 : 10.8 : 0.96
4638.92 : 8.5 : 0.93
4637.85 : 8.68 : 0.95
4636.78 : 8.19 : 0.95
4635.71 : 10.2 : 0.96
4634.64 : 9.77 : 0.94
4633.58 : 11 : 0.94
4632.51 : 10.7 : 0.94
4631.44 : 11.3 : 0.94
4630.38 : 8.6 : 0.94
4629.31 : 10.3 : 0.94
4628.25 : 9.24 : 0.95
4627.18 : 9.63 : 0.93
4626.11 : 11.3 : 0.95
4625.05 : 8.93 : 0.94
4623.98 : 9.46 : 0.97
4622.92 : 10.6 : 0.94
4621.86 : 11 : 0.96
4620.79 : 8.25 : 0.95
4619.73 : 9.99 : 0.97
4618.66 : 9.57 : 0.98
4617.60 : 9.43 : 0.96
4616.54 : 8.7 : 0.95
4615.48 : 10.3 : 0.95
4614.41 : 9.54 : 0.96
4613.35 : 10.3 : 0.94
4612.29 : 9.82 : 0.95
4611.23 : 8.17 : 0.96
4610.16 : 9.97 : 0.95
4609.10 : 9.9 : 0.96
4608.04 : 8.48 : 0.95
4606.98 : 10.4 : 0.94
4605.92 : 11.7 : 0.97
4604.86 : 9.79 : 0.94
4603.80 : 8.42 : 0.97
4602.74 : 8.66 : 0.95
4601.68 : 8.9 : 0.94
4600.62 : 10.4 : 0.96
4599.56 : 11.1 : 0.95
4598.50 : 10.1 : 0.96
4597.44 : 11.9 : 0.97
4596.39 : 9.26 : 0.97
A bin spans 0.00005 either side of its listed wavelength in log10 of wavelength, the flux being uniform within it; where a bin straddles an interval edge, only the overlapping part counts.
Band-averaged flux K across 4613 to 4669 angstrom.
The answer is 9.57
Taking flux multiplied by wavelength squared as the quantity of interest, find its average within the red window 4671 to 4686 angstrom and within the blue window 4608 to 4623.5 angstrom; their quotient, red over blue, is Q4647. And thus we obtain 1.02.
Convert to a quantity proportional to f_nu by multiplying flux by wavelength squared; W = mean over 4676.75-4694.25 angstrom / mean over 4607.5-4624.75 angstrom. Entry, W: 1.03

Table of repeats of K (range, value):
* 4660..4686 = 9.57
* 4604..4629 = 9.75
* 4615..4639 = 9.75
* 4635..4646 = 9.24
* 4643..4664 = 9.35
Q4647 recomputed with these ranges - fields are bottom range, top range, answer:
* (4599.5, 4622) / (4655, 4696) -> 1.03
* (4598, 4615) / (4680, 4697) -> 1.02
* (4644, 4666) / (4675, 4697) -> 1.05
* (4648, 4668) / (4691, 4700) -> 1.09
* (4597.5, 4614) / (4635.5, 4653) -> 0.94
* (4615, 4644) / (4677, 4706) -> 1.01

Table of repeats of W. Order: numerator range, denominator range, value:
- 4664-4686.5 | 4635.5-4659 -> 1.04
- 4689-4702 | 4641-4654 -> 1.11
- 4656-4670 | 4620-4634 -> 0.96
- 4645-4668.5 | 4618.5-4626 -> 0.97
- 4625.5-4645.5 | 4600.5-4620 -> 1.03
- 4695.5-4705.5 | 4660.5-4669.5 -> 1.01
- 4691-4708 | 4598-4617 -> 1.04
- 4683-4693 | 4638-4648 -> 1.04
